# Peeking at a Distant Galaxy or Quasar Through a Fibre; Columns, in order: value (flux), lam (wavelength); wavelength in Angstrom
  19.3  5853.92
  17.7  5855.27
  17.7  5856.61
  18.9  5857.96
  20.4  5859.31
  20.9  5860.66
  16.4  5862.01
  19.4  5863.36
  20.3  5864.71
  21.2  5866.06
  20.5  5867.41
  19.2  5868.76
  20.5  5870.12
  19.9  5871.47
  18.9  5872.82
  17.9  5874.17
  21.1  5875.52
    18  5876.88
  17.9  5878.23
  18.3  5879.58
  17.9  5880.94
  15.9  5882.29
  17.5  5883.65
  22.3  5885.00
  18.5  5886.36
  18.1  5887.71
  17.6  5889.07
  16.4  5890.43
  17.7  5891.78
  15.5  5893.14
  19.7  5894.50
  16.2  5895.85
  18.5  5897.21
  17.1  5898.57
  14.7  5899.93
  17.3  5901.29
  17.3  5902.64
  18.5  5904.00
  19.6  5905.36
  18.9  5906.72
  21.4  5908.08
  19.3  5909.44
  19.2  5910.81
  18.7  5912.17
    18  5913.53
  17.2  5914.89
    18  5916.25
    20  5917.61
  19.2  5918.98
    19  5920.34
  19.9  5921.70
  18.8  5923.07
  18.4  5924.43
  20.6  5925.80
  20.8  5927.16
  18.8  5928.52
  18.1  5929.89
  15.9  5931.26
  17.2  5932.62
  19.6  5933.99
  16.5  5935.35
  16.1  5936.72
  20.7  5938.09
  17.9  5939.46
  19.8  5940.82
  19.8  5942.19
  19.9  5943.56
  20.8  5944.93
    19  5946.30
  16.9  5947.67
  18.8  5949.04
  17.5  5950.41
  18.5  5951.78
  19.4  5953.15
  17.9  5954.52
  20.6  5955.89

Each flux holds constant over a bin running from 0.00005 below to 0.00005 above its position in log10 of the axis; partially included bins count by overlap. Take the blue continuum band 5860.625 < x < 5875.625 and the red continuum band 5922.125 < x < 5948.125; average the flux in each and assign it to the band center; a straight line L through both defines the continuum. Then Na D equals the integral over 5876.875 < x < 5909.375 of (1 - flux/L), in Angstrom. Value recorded 2.2 Angstrom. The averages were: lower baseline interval 19.6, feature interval 18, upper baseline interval 18.7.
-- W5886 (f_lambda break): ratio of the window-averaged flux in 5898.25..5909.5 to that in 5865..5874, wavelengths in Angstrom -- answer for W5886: 0.9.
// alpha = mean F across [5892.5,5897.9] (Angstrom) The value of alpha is 17.5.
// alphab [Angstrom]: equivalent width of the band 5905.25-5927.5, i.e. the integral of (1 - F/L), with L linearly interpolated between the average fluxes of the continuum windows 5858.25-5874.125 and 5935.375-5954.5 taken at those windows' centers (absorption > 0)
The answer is -0.1 Angstrom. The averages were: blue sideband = 19.7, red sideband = 18.7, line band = 19.2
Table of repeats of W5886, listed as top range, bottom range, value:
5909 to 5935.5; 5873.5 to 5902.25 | 1.05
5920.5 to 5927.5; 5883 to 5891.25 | 1.06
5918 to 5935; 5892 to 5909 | 1.05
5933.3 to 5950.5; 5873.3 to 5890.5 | 1.02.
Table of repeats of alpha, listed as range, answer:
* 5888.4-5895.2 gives 17.4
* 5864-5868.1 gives 20.7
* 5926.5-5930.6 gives 19.2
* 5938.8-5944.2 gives 19.4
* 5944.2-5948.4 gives 18.9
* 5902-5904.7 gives 17.9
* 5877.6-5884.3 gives 17.5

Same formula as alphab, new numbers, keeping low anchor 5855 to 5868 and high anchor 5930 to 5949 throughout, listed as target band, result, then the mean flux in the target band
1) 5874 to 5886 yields 0.38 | 18.6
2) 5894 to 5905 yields 0.87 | 17.5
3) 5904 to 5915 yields -0.16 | 19.1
